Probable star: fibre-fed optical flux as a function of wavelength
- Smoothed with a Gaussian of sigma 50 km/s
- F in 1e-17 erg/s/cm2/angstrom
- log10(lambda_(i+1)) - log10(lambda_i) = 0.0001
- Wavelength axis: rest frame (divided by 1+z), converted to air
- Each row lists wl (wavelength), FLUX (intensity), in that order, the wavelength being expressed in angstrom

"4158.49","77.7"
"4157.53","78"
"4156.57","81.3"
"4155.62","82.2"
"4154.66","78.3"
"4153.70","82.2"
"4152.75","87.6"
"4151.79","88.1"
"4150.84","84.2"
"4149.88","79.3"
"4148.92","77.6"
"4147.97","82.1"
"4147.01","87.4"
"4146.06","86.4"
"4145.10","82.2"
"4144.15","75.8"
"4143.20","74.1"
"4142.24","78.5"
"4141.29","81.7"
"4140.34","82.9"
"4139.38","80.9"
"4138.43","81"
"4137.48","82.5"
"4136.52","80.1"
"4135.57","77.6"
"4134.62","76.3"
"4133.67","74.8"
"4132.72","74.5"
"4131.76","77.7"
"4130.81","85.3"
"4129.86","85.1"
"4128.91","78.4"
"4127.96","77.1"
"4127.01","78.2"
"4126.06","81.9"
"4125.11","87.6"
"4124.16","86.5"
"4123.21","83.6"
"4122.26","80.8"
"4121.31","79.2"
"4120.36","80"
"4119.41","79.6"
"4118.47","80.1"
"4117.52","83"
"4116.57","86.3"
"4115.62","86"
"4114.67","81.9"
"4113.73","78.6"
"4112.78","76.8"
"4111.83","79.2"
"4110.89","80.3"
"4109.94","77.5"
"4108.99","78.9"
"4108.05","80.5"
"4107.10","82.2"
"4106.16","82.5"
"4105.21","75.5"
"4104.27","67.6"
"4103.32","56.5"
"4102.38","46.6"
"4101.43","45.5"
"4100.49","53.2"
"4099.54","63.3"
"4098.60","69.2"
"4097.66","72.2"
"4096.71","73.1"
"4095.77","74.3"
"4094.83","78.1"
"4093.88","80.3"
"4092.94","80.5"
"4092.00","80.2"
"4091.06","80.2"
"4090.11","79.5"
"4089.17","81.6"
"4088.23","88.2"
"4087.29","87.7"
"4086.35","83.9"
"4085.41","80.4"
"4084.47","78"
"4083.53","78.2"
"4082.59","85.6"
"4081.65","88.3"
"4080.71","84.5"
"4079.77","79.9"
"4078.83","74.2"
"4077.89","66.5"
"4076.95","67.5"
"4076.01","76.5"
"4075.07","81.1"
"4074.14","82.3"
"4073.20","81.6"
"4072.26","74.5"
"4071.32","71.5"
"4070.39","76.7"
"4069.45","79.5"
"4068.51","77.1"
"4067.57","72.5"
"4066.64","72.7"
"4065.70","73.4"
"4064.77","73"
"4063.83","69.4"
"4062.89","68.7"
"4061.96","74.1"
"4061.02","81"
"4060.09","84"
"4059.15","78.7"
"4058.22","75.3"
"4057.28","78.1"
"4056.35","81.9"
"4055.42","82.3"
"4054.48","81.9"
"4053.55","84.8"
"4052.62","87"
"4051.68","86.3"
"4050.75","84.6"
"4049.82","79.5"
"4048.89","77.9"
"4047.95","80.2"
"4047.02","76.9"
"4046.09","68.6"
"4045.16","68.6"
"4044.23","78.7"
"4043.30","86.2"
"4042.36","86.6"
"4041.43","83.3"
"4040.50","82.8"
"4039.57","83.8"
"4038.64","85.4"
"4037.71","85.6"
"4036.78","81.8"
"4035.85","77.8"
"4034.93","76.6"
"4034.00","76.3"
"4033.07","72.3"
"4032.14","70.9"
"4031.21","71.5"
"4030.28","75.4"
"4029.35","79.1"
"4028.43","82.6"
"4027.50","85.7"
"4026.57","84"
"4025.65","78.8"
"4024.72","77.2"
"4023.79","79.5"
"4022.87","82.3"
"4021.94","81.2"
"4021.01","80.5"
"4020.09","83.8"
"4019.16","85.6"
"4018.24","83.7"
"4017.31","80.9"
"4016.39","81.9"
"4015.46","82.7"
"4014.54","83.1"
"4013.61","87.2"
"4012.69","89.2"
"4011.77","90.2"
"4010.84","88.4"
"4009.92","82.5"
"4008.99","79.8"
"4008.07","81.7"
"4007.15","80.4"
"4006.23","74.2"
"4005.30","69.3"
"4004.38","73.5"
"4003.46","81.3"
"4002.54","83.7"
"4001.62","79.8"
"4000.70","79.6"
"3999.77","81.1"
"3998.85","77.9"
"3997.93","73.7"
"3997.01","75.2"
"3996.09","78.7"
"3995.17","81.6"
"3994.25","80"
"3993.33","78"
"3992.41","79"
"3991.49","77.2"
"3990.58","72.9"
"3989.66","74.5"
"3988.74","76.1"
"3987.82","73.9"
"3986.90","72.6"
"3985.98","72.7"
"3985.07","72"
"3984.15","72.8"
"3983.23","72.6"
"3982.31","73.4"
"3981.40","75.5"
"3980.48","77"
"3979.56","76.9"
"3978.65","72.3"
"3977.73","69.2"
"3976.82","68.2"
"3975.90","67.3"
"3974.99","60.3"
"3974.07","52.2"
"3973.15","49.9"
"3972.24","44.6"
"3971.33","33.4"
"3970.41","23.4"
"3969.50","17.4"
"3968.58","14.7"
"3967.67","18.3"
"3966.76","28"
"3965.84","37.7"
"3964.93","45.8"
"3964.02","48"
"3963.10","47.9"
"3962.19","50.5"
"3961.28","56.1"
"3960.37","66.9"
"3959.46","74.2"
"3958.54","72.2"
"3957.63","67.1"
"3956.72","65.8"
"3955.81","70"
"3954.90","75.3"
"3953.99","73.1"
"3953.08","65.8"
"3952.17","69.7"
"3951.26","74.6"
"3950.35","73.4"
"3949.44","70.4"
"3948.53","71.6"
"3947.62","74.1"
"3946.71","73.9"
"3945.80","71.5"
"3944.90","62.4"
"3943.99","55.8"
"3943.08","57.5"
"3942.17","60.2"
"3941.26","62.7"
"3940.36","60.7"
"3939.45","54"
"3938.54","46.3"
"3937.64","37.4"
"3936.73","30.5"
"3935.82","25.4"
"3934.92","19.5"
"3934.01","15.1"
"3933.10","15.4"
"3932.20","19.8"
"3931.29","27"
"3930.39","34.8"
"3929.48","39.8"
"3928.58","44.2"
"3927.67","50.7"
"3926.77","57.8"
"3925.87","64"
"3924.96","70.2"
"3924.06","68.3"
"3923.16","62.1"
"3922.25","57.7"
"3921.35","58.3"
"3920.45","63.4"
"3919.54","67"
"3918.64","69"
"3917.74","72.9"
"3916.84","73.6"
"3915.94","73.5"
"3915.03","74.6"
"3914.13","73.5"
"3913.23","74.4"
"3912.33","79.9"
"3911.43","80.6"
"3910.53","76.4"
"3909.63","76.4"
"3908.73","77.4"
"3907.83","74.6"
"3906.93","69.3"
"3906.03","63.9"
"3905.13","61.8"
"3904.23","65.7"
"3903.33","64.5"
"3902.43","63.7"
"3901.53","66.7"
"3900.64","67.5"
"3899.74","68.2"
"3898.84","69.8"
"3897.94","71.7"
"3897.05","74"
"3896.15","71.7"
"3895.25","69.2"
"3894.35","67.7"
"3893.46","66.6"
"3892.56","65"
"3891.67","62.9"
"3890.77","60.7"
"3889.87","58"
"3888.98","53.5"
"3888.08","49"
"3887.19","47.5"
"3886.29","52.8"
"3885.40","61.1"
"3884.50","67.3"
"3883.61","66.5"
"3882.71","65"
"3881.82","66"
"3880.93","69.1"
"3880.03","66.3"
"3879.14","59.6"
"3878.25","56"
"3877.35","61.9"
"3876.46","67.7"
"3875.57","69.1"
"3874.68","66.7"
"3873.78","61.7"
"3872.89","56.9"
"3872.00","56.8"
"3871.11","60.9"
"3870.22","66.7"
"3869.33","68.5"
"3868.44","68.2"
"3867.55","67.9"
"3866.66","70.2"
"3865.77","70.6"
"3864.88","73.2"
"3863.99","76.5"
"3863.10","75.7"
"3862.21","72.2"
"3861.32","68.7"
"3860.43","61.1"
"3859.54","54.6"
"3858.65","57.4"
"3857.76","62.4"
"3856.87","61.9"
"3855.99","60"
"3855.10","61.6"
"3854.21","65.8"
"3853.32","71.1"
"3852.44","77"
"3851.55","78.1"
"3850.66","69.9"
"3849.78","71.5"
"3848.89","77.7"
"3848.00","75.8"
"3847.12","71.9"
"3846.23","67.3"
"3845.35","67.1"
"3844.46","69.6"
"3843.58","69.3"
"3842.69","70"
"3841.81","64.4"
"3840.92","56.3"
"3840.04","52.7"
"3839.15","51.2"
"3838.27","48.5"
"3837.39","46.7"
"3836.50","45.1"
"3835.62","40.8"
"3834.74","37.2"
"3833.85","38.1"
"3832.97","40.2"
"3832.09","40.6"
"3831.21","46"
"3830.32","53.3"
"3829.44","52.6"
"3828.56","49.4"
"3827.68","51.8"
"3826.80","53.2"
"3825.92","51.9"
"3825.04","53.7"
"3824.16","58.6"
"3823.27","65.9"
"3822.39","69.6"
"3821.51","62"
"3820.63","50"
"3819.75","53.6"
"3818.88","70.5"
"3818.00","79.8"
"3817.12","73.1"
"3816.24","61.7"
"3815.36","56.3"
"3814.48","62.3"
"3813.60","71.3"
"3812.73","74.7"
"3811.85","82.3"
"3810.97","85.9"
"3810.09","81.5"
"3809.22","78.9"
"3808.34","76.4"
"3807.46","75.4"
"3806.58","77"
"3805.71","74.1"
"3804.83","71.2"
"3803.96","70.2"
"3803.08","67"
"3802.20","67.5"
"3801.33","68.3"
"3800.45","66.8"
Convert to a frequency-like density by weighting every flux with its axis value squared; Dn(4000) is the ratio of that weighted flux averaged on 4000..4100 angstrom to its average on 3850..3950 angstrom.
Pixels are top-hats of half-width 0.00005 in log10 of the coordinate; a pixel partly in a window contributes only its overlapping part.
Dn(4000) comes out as 1.38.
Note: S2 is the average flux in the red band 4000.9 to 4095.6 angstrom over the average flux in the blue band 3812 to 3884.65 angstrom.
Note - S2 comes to 1.3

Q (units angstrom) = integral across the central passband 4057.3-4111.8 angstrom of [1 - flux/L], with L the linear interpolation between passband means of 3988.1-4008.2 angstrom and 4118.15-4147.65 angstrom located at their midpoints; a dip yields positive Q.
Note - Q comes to 2.7 angstrom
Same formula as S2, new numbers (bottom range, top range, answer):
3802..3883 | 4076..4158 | 1.23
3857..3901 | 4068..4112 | 1.17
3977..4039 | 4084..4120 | 0.97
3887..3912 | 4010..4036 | 1.21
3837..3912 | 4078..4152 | 1.19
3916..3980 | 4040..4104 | 1.41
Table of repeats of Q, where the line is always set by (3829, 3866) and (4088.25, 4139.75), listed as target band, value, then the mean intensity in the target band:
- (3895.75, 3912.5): -1.6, 70.6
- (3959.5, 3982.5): 5.9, 51.2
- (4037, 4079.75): -2.6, 78.3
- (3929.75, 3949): 5.9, 46.4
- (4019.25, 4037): -1.7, 78.9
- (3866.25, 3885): -0.5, 64.7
